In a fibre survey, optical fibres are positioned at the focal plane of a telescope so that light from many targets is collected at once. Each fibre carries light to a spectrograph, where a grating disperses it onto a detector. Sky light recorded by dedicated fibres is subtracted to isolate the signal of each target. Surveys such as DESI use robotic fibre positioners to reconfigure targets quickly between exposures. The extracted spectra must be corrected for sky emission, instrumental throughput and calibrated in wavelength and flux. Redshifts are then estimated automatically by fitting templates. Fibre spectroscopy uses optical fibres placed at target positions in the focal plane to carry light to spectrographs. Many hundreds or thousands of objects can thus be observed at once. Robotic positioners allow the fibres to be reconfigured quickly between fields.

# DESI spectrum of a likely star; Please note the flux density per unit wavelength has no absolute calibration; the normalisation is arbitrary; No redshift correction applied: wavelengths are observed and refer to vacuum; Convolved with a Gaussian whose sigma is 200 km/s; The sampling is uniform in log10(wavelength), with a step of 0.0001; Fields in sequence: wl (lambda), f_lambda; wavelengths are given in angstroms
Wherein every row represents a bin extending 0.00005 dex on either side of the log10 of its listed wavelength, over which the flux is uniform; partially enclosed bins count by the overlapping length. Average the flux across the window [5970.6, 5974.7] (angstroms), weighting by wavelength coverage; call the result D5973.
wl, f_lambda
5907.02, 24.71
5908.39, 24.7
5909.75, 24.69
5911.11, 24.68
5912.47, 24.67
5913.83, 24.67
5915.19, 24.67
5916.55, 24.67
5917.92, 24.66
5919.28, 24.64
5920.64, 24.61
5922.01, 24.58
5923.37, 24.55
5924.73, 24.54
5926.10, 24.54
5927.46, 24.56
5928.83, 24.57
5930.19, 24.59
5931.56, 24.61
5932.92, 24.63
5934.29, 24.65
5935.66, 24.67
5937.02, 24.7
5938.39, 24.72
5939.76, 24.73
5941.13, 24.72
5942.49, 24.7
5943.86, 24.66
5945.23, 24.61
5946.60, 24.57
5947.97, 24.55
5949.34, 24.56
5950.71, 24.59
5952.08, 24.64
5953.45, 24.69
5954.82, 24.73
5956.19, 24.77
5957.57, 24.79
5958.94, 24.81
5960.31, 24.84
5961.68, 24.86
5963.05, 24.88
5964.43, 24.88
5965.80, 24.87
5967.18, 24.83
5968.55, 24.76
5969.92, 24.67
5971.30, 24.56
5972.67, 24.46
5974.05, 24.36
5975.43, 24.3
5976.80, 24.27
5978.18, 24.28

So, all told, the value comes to 24.4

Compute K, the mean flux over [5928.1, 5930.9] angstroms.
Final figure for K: 24.5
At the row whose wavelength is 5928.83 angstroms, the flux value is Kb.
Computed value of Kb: 24.57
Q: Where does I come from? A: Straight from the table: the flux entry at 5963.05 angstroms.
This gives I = 24.88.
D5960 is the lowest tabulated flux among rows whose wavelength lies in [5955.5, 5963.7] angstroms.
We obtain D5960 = 24.77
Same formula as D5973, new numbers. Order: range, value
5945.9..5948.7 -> 24.5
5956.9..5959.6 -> 24.8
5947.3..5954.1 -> 24.6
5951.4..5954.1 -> 24.7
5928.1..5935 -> 24.6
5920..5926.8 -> 24.6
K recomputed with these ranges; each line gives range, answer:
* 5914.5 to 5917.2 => 24.7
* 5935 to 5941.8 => 24.7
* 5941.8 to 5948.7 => 24.6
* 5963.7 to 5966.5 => 24.8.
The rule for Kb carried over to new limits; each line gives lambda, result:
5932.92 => 24.63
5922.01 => 24.58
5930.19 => 24.59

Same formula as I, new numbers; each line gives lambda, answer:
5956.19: 24.77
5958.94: 24.81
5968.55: 24.76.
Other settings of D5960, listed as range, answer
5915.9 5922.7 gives 24.58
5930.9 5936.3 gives 24.61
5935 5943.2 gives 24.67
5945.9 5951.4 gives 24.55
